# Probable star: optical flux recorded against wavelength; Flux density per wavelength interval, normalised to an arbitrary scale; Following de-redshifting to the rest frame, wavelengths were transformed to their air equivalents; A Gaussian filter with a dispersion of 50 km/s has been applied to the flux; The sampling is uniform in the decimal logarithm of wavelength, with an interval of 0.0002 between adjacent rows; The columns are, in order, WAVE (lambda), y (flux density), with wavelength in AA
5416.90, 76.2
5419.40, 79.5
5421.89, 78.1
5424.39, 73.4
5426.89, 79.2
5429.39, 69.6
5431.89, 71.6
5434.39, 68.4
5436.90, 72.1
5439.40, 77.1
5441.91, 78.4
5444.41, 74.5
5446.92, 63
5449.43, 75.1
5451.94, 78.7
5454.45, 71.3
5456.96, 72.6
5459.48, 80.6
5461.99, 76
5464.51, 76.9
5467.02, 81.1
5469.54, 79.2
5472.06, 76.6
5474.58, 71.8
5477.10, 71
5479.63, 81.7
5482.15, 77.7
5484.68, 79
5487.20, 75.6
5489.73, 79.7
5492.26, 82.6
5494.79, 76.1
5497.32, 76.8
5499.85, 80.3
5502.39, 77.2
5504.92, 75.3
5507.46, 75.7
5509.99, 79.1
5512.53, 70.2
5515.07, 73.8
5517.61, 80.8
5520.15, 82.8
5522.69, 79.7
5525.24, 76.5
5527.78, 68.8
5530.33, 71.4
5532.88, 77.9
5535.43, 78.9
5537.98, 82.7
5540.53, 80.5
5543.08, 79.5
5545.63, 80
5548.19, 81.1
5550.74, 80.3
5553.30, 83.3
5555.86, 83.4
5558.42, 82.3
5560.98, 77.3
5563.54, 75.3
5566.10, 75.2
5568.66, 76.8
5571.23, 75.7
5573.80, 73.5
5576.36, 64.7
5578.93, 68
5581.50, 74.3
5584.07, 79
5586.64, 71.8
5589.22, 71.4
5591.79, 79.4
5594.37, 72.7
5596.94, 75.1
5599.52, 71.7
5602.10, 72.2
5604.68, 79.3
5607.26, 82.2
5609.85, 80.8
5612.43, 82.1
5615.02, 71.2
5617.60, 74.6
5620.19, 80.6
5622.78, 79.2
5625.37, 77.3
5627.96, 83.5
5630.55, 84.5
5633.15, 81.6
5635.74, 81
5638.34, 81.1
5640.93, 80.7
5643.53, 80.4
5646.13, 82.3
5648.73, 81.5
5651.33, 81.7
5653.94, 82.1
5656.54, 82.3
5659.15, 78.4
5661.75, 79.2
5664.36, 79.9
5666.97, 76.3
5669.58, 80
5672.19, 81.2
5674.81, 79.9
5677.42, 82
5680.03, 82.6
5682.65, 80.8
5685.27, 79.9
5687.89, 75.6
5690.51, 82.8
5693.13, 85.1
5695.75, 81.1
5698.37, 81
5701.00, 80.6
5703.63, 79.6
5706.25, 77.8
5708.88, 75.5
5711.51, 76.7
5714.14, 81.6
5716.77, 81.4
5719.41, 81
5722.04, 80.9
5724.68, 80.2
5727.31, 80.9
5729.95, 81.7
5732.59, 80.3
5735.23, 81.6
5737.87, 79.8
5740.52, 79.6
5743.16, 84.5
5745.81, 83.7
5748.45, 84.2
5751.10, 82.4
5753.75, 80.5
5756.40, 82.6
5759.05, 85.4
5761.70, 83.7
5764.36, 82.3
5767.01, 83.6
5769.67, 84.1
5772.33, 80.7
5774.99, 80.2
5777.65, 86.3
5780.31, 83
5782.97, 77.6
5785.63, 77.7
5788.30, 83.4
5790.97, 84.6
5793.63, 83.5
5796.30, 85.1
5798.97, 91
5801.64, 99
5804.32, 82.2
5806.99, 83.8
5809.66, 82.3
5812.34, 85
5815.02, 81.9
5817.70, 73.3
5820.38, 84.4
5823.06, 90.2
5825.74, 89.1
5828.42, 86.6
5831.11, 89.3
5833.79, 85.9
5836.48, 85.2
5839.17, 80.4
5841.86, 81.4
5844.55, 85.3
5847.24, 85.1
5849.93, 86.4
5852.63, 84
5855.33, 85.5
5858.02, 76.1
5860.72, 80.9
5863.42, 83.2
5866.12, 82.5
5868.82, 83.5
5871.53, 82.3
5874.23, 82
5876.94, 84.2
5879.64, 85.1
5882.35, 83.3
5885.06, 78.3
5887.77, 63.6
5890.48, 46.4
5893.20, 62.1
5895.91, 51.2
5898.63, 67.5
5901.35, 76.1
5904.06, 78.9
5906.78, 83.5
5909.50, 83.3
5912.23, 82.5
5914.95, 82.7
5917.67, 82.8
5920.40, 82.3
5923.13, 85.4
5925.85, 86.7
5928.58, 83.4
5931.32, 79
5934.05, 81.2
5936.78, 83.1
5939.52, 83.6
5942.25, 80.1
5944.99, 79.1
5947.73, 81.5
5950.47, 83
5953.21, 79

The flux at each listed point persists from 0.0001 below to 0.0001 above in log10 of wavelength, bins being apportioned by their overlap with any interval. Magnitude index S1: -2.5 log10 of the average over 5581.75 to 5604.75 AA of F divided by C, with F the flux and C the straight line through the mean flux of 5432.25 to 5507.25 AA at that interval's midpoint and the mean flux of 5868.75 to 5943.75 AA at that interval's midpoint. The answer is 0.030 mag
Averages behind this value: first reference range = 76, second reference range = 77.9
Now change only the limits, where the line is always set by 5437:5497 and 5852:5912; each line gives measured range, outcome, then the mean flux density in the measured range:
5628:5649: -0.07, 81.8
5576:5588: 0.06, 72.1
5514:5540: -0.02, 77.4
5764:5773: -0.09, 82.9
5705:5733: -0.05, 79.8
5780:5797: -0.08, 82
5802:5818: -0.09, 83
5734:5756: -0.08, 82.1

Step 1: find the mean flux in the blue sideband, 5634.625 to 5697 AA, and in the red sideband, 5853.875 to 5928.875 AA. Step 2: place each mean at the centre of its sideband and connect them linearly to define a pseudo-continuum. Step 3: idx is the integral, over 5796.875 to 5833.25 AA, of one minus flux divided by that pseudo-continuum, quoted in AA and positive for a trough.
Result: -3.3 AA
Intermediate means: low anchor 80.7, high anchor 78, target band 86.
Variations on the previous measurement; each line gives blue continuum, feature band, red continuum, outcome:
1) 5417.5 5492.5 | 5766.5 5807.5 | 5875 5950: -3.69 AA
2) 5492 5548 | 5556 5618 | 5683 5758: 2.53 AA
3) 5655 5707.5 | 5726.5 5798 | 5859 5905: -3.97 AA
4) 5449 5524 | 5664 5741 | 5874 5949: -2.76 AA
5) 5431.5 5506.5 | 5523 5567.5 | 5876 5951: -1.30 AA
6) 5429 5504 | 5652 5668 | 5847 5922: -0.63 AA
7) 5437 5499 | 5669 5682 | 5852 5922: -0.73 AA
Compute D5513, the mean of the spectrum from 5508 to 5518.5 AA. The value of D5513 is 75.8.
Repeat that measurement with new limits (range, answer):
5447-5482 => 76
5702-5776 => 81.3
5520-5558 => 79.1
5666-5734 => 80.3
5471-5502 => 77.4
